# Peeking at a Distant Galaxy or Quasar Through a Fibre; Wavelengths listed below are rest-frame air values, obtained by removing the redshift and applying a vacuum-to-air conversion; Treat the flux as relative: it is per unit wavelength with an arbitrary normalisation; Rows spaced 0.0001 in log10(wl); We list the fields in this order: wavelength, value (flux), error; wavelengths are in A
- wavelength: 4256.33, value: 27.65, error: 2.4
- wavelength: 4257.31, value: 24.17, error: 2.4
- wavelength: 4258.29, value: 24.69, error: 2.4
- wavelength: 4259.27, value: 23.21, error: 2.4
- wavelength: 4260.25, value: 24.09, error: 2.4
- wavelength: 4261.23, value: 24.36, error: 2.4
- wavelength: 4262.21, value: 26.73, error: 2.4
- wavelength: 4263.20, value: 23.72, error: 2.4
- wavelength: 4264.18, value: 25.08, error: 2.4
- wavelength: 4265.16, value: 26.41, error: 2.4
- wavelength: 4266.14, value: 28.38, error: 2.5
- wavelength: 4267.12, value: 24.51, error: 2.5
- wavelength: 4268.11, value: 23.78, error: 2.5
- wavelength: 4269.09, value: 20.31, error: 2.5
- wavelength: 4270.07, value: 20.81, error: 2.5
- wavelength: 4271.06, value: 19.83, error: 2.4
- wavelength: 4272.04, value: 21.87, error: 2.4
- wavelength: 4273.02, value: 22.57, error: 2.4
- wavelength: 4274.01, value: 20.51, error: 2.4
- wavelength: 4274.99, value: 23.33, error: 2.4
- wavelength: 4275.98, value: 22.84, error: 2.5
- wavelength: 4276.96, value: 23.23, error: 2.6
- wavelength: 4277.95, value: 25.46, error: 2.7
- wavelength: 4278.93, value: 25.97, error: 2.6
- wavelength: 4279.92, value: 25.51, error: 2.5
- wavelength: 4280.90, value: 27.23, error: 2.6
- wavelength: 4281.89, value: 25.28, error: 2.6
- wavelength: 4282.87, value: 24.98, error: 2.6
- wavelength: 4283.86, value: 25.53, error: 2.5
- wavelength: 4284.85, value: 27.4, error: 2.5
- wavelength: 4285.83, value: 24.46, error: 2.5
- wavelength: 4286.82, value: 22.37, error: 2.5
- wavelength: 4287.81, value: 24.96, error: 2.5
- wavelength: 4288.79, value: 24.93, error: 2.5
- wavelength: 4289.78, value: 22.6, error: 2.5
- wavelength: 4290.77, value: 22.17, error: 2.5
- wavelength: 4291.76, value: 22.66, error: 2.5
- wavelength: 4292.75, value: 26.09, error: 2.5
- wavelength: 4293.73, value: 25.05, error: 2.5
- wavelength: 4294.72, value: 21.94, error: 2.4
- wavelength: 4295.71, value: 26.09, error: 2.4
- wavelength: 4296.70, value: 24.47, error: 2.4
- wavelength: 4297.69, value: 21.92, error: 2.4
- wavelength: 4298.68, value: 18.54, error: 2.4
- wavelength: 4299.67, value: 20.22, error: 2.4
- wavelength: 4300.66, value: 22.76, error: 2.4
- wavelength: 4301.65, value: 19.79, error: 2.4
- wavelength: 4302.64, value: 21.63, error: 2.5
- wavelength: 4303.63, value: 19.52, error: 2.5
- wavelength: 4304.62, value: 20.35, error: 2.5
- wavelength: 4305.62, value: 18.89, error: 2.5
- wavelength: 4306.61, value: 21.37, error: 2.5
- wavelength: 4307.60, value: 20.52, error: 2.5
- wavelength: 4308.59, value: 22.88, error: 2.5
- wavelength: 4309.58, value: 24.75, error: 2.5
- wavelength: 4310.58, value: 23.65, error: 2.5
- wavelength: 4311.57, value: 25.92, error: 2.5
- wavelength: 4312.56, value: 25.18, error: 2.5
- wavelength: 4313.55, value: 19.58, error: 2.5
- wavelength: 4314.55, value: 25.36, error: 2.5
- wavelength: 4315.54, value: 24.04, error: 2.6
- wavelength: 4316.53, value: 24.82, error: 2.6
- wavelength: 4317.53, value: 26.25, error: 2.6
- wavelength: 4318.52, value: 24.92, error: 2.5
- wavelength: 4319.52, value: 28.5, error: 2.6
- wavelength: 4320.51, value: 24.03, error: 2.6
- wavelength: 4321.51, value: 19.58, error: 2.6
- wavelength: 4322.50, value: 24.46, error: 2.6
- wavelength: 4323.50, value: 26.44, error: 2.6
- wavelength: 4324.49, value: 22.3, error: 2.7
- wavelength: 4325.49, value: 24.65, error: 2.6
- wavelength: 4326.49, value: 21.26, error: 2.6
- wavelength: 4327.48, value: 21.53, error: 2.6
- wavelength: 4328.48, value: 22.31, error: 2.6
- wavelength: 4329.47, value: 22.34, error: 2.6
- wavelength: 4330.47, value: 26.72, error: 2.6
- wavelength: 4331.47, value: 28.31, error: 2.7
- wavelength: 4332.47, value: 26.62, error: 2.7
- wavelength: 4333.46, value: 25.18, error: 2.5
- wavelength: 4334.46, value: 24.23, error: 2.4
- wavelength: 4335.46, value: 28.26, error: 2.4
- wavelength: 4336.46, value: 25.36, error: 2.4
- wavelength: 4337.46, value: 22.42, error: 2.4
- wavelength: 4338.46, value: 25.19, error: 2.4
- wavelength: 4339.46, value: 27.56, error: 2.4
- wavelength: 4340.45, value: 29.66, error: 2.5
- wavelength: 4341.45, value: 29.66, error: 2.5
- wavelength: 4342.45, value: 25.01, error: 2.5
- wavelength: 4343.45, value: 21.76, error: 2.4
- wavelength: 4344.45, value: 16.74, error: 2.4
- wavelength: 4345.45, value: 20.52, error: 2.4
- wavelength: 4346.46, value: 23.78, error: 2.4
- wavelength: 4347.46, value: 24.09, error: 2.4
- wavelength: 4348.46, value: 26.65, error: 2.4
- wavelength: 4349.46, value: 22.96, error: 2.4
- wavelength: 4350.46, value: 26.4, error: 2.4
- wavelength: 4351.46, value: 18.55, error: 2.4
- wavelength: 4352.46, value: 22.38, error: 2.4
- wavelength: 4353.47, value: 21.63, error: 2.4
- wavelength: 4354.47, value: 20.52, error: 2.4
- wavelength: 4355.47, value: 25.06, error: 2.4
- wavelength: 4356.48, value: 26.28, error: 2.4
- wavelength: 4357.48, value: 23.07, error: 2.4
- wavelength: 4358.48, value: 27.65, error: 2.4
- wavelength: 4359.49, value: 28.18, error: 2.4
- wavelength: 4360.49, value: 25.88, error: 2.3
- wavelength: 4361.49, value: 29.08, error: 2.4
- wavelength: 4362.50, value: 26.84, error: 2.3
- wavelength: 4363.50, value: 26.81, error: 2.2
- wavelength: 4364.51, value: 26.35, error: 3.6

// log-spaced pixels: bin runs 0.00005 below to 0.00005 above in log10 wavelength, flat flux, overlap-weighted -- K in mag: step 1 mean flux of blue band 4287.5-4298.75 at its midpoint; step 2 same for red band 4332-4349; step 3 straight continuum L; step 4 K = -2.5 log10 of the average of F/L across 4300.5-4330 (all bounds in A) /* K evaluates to 0.06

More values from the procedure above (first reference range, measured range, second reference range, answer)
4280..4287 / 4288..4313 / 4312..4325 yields 0.11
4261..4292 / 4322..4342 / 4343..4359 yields -0.09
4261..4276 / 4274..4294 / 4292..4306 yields -0.08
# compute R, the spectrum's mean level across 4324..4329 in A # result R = 22.4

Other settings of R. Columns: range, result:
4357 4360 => 26.3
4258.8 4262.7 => 24.6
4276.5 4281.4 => 25.5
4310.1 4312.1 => 24.9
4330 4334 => 26.7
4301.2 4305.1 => 20.3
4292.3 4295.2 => 24.4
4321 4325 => 23.2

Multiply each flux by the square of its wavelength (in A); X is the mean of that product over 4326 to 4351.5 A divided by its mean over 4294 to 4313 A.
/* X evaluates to 1.12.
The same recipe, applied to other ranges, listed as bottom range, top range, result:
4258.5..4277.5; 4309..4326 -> 1.06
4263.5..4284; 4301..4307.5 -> 0.86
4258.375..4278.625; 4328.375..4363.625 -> 1.09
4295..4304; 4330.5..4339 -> 1.21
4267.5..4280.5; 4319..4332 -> 1.08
